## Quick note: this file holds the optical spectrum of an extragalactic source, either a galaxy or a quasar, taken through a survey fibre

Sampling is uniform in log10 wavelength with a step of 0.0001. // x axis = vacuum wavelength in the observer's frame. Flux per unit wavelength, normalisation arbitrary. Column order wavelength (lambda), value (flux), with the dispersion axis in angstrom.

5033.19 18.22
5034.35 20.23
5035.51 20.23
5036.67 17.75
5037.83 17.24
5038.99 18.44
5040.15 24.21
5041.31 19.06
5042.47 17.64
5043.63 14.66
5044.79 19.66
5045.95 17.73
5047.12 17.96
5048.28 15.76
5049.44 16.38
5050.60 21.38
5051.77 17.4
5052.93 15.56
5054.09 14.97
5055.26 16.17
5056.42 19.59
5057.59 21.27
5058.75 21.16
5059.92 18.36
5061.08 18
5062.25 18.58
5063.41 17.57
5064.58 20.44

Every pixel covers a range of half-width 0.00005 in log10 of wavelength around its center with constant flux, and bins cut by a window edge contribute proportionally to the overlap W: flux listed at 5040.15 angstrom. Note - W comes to 24.21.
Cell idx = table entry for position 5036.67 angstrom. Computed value 17.75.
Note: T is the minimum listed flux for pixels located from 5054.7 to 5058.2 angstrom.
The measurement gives 16.17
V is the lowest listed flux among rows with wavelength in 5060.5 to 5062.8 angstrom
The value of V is 18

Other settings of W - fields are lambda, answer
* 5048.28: 15.76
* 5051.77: 17.4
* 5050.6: 21.38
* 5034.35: 20.23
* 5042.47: 17.64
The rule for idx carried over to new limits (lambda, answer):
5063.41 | 17.57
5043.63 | 14.66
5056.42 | 19.59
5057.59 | 21.27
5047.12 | 17.96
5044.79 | 19.66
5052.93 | 15.56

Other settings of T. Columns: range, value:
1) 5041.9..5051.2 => 14.66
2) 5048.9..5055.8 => 14.97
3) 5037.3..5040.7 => 17.24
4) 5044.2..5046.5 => 17.73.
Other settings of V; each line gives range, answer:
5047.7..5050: 15.76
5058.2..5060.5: 18.36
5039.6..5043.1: 17.64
